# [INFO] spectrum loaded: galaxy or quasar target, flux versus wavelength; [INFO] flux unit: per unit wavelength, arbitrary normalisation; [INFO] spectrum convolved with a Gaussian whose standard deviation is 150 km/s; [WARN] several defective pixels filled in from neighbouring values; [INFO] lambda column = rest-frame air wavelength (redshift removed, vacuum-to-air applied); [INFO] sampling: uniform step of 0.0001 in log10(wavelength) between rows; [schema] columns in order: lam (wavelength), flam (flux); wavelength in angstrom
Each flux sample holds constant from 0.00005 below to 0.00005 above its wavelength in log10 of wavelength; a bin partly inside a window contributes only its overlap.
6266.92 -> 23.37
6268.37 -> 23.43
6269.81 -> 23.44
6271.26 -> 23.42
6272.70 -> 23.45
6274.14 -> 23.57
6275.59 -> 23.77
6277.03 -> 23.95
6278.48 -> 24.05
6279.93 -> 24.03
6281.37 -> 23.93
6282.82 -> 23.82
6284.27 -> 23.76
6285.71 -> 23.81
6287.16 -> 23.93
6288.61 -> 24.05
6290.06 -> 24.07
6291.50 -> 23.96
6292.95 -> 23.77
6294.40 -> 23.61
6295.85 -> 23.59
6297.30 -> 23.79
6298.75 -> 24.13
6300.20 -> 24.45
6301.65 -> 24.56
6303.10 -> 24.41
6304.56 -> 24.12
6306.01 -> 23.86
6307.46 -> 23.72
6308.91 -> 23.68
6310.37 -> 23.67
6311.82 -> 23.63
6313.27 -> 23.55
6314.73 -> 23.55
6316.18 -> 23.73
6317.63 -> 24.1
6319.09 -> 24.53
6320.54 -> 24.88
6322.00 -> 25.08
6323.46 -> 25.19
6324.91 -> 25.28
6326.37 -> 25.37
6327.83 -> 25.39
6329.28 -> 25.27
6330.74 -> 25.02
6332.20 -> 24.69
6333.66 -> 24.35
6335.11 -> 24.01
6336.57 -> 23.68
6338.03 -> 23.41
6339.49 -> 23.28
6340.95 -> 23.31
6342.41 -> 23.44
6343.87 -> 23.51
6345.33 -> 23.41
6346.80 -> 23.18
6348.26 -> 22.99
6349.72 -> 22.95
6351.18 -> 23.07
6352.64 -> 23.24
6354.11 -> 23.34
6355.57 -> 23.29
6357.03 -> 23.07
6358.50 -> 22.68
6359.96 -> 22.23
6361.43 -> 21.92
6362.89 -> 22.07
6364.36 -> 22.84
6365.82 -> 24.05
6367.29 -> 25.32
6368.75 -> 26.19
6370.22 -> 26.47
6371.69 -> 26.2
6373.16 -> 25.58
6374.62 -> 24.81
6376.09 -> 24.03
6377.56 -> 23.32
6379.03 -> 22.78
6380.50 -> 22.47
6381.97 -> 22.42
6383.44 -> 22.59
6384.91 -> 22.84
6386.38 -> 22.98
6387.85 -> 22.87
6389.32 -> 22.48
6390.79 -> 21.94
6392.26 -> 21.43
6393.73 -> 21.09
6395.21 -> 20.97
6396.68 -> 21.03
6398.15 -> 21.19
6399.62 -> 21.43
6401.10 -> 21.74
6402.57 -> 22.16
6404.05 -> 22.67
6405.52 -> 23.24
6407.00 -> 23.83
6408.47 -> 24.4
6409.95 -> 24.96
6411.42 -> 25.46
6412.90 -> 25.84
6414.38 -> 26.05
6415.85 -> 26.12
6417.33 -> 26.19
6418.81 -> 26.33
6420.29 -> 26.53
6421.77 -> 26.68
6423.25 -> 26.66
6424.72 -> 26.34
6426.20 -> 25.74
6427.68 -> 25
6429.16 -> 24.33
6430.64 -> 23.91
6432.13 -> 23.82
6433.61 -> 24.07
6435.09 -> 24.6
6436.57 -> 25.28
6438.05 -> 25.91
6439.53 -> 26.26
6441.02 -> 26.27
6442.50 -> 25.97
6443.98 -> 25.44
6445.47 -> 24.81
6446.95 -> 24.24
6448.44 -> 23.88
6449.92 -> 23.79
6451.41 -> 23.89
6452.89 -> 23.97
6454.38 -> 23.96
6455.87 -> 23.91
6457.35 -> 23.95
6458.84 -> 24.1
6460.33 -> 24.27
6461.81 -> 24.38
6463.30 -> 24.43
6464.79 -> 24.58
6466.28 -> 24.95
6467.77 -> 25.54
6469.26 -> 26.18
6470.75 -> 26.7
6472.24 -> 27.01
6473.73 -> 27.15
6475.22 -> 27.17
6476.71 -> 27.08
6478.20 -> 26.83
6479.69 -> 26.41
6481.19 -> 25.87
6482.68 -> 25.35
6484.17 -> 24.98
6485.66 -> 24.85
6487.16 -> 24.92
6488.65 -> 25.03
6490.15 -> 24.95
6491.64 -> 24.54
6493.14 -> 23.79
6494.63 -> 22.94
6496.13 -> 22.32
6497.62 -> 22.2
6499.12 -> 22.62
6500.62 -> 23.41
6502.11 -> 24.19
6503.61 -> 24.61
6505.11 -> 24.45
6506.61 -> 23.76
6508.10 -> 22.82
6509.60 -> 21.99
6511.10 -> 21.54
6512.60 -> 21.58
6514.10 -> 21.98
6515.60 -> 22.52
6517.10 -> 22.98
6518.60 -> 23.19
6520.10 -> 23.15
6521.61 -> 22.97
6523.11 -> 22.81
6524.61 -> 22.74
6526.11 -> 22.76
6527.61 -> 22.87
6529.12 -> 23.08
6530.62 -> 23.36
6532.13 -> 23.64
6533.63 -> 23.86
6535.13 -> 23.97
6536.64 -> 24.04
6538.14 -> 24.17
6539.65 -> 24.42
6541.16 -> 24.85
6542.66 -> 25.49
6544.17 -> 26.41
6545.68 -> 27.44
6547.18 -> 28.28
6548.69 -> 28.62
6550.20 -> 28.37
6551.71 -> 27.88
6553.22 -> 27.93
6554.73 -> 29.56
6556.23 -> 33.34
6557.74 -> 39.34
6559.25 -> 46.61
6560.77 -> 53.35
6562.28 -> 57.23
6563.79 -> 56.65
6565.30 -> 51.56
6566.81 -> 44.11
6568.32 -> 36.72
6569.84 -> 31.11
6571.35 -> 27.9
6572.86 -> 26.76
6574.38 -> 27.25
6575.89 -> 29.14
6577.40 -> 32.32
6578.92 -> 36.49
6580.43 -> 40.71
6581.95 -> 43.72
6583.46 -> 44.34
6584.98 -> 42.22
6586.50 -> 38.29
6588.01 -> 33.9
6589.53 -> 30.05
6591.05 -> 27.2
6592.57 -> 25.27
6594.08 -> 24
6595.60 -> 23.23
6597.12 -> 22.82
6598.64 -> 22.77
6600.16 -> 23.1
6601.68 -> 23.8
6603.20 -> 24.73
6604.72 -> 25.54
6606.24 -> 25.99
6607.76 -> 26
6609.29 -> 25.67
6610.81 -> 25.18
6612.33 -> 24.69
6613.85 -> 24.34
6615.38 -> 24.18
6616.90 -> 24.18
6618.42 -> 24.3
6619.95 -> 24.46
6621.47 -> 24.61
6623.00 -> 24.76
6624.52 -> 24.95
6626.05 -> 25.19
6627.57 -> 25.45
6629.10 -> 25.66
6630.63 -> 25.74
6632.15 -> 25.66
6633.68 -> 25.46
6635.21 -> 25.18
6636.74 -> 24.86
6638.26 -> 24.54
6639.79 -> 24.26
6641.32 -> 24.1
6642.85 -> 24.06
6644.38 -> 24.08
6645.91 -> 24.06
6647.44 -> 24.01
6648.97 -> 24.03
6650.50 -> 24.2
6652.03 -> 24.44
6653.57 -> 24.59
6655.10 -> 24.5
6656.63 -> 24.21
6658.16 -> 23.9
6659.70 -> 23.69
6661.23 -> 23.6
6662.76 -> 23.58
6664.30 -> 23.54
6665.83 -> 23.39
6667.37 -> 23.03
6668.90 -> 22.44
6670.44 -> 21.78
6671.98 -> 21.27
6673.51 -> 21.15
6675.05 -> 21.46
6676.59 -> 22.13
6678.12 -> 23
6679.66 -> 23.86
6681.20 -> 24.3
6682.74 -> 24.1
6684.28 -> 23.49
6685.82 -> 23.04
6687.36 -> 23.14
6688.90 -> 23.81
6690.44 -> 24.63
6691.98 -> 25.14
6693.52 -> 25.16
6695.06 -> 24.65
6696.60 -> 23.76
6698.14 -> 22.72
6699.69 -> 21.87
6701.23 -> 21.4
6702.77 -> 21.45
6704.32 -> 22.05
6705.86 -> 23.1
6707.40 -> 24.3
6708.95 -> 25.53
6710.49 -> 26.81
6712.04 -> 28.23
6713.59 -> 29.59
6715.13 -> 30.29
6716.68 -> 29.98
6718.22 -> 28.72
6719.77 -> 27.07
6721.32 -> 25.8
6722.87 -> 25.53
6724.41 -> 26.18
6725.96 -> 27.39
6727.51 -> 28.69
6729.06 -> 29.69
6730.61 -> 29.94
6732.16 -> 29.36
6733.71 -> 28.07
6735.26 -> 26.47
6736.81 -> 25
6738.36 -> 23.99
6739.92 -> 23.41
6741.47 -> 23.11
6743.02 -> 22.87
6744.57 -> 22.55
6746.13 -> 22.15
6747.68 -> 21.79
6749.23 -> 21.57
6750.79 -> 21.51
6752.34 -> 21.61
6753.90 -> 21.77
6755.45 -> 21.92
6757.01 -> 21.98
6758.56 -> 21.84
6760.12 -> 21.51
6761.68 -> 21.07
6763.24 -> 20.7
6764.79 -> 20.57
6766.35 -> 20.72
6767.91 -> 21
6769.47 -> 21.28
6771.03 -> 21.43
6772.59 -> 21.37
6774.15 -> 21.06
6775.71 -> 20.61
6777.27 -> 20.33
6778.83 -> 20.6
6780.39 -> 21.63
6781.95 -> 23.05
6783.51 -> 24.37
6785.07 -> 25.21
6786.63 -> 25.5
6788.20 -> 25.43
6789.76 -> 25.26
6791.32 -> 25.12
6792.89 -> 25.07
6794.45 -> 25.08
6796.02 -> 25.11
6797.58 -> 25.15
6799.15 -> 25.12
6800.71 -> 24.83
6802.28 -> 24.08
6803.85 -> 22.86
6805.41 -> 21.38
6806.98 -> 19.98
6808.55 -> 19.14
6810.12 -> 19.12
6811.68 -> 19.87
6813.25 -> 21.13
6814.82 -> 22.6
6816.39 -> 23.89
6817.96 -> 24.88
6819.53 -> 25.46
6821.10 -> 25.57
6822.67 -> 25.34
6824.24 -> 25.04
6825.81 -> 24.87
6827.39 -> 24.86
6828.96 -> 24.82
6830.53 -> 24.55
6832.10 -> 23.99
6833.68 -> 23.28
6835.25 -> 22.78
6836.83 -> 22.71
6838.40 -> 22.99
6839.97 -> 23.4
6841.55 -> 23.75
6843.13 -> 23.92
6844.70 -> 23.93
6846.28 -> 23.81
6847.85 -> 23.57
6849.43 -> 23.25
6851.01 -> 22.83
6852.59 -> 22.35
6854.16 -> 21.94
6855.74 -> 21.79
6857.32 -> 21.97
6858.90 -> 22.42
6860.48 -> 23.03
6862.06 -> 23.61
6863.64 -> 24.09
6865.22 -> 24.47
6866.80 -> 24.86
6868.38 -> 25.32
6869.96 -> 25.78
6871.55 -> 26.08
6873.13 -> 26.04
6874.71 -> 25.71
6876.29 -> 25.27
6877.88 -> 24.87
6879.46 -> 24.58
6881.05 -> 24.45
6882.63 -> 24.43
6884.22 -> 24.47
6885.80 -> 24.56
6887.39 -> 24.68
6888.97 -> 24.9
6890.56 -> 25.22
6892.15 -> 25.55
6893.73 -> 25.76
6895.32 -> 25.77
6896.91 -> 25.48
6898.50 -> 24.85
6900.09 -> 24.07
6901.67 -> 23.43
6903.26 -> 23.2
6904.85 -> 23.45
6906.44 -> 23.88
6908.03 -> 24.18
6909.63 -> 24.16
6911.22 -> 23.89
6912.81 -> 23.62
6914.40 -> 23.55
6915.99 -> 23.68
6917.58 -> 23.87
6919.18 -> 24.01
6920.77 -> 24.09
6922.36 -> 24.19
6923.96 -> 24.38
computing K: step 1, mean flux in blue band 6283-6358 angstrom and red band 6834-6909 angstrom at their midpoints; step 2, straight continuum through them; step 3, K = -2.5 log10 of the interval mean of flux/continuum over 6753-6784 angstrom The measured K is 0.13 mag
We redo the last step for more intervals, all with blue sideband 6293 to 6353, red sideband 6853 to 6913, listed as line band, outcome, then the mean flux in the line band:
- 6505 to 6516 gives 0.08 mag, 22.5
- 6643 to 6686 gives 0.04 mag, 23.4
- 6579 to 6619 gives -0.18 mag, 28.6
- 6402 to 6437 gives -0.04 mag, 25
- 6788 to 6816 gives 0.06 mag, 23.1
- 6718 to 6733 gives -0.15 mag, 27.8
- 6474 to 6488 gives -0.08 mag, 26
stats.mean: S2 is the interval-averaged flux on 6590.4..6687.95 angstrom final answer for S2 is 24.1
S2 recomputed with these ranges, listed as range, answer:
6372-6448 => 24.1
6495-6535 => 23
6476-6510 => 24.4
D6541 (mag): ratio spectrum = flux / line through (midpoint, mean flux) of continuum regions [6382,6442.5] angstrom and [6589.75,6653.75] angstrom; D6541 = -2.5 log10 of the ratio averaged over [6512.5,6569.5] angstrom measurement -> -0.22 mag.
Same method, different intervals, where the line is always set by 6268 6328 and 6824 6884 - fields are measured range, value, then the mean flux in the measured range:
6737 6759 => 0.08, 22.4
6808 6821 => 0.08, 22.3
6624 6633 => -0.06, 25.5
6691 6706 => 0.04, 23.2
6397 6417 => 0.01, 23.8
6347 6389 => 0.02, 23.5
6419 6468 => -0.04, 24.9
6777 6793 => 0.01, 23.8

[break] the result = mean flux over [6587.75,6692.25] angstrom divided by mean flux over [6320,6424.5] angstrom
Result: 1.02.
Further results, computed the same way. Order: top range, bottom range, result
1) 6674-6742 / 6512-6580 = 0.84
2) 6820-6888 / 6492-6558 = 0.98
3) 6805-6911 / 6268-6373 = 1.00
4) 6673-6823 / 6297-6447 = 0.99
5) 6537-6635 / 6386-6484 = 1.23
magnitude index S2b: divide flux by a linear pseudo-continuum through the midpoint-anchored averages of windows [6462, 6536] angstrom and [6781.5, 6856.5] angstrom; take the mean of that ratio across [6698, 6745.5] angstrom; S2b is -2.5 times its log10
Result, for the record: -0.09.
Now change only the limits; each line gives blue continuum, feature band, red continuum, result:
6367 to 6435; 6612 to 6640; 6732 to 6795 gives -0.07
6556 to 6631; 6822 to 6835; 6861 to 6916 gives 0.06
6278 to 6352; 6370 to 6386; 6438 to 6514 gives 0.02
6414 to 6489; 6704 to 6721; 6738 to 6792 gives -0.18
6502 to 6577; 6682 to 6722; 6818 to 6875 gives 0.05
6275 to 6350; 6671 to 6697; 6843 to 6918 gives 0.03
